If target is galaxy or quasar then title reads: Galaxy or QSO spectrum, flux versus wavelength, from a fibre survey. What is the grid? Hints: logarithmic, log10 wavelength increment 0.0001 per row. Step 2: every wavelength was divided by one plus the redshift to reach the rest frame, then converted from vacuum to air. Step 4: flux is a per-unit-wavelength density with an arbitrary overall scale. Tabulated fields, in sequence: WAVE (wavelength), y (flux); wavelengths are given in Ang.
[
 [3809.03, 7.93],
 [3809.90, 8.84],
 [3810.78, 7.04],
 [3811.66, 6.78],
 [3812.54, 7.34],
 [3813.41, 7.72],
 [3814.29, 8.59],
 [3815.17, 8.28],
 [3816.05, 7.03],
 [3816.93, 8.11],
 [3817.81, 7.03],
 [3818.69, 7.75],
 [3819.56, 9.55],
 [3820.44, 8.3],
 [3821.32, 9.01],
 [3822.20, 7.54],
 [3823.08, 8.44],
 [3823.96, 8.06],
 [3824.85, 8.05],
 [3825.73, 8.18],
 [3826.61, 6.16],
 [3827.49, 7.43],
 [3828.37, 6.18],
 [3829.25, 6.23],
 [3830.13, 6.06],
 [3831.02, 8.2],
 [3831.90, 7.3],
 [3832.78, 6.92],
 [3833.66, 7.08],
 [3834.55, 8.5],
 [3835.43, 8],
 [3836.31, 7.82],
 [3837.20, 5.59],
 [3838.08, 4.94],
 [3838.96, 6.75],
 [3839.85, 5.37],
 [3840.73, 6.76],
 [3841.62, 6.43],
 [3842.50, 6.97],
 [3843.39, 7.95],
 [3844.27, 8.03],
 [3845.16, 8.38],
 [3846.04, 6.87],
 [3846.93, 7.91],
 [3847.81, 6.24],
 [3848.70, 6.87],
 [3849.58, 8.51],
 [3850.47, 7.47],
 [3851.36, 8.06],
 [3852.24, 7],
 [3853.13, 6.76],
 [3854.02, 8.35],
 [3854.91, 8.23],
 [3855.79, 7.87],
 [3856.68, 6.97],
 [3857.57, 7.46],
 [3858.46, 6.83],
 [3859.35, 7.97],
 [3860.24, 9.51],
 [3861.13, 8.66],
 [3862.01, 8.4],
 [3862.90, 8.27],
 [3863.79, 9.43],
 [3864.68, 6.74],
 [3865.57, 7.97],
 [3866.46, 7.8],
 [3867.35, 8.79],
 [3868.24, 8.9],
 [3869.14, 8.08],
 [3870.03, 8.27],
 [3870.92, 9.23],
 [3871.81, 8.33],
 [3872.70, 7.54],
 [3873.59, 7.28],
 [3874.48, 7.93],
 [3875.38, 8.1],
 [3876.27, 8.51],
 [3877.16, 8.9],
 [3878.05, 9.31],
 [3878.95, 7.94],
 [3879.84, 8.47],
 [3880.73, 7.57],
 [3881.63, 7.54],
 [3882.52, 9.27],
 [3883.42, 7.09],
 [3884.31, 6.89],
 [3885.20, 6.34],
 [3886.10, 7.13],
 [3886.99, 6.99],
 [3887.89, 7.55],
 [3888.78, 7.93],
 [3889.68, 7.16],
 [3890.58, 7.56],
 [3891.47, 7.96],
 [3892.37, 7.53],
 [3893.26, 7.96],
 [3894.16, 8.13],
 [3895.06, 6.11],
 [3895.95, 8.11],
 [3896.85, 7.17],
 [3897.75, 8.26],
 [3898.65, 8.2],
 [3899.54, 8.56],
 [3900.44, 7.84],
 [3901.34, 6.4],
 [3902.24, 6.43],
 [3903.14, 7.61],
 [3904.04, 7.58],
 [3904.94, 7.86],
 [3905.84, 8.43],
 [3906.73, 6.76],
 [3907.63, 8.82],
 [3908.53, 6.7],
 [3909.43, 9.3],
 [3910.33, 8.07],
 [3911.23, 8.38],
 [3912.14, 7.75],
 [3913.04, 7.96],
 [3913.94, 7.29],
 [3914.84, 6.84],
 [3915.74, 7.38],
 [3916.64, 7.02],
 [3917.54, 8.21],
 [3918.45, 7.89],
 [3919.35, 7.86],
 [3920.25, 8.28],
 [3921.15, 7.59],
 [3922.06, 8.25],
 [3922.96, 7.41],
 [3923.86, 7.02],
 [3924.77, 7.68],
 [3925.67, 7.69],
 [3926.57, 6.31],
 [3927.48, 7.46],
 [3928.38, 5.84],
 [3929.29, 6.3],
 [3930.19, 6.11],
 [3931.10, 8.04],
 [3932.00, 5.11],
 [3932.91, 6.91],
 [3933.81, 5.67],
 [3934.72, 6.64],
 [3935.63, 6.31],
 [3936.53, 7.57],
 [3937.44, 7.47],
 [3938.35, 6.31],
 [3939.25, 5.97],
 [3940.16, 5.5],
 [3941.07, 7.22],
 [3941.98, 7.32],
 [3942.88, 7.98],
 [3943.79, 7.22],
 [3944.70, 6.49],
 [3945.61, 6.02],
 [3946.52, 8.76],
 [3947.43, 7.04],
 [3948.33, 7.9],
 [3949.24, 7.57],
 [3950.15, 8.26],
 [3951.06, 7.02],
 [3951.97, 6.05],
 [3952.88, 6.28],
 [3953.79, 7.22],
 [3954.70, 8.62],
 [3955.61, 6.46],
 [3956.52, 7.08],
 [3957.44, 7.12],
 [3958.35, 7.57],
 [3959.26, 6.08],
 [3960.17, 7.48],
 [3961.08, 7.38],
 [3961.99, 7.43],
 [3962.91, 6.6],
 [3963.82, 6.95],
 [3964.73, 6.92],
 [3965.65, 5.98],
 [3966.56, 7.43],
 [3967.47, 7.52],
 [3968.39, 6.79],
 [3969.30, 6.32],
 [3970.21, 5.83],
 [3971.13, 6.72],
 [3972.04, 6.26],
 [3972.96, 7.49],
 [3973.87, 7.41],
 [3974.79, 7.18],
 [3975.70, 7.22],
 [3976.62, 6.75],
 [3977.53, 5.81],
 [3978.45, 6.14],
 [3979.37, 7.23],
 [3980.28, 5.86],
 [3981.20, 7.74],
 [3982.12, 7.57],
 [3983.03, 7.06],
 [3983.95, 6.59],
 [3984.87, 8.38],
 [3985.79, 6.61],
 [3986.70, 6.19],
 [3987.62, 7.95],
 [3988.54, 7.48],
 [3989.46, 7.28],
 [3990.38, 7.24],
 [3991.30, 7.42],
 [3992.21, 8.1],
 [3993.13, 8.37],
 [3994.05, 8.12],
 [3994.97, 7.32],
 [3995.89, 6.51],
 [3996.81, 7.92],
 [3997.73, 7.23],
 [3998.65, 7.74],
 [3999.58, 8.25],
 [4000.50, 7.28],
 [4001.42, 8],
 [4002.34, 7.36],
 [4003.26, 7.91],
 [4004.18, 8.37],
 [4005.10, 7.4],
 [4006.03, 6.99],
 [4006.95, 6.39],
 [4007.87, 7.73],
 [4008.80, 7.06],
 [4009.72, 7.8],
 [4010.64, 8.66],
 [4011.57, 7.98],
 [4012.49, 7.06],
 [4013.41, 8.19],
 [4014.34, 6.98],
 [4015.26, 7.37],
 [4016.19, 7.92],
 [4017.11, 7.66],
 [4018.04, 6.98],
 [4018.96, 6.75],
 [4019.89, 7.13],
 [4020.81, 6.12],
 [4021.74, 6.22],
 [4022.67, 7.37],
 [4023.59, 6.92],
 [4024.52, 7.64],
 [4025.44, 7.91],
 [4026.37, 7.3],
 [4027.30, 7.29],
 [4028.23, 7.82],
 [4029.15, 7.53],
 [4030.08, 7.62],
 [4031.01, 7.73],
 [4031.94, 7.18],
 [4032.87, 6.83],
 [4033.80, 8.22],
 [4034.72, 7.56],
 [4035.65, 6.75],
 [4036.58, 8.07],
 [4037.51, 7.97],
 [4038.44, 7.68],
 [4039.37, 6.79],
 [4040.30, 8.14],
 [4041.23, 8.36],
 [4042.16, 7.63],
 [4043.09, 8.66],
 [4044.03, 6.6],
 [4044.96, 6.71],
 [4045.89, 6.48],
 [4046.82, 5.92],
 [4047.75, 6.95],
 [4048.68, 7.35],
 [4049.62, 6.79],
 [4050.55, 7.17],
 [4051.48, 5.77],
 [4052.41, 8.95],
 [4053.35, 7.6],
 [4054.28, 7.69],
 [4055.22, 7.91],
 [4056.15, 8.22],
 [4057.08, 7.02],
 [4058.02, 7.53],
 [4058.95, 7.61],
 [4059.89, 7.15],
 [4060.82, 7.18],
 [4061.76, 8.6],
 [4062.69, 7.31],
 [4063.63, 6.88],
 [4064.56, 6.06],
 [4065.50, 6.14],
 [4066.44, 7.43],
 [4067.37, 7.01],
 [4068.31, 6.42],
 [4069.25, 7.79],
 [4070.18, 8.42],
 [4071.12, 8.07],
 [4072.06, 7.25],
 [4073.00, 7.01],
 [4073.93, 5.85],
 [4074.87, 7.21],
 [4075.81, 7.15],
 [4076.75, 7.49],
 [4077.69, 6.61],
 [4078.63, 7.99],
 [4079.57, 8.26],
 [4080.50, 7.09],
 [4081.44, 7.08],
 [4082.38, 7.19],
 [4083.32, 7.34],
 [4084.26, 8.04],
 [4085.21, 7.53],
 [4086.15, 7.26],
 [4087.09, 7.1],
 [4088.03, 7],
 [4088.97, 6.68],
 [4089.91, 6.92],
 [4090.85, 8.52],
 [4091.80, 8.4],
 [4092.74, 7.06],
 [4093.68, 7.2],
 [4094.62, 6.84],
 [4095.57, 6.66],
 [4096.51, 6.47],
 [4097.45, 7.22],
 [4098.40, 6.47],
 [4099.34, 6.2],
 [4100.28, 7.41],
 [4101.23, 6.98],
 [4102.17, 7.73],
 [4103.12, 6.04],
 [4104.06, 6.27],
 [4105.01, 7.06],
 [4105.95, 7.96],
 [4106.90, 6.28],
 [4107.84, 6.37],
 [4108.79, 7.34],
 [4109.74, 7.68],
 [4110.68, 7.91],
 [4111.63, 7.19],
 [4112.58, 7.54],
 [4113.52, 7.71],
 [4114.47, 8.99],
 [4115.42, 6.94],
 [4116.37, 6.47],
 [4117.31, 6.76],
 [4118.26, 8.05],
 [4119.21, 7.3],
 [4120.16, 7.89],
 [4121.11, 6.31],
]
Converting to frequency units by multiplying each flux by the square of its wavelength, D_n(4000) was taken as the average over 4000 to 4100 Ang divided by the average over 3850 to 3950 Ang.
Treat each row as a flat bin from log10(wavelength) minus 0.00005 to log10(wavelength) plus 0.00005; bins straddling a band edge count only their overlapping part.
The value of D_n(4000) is 1.04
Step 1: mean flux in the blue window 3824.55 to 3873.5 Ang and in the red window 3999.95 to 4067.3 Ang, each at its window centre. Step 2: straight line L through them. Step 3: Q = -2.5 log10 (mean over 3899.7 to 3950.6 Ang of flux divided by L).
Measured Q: 0.028 mag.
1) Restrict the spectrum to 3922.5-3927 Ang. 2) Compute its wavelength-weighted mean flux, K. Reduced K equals 7.24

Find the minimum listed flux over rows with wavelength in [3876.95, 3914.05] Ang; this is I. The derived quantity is 6.11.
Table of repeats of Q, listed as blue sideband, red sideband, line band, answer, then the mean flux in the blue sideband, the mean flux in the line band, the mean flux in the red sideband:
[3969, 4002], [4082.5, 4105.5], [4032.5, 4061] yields -0.04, 7.19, 7.4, 7.1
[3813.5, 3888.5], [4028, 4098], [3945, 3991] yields 0.07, 7.68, 7.04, 7.33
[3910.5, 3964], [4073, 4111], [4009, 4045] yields -0.05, 7.14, 7.47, 7.14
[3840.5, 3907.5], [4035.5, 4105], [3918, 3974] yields 0.08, 7.77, 7.01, 7.25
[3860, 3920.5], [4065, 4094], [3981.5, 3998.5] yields 0.02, 7.88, 7.42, 7.31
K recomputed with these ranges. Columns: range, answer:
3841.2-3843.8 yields 7.11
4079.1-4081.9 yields 7.5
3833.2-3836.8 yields 7.81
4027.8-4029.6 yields 7.71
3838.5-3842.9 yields 6.45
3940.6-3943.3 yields 7.5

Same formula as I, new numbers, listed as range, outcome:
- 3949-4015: 5.81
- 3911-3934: 5.11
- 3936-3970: 5.5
